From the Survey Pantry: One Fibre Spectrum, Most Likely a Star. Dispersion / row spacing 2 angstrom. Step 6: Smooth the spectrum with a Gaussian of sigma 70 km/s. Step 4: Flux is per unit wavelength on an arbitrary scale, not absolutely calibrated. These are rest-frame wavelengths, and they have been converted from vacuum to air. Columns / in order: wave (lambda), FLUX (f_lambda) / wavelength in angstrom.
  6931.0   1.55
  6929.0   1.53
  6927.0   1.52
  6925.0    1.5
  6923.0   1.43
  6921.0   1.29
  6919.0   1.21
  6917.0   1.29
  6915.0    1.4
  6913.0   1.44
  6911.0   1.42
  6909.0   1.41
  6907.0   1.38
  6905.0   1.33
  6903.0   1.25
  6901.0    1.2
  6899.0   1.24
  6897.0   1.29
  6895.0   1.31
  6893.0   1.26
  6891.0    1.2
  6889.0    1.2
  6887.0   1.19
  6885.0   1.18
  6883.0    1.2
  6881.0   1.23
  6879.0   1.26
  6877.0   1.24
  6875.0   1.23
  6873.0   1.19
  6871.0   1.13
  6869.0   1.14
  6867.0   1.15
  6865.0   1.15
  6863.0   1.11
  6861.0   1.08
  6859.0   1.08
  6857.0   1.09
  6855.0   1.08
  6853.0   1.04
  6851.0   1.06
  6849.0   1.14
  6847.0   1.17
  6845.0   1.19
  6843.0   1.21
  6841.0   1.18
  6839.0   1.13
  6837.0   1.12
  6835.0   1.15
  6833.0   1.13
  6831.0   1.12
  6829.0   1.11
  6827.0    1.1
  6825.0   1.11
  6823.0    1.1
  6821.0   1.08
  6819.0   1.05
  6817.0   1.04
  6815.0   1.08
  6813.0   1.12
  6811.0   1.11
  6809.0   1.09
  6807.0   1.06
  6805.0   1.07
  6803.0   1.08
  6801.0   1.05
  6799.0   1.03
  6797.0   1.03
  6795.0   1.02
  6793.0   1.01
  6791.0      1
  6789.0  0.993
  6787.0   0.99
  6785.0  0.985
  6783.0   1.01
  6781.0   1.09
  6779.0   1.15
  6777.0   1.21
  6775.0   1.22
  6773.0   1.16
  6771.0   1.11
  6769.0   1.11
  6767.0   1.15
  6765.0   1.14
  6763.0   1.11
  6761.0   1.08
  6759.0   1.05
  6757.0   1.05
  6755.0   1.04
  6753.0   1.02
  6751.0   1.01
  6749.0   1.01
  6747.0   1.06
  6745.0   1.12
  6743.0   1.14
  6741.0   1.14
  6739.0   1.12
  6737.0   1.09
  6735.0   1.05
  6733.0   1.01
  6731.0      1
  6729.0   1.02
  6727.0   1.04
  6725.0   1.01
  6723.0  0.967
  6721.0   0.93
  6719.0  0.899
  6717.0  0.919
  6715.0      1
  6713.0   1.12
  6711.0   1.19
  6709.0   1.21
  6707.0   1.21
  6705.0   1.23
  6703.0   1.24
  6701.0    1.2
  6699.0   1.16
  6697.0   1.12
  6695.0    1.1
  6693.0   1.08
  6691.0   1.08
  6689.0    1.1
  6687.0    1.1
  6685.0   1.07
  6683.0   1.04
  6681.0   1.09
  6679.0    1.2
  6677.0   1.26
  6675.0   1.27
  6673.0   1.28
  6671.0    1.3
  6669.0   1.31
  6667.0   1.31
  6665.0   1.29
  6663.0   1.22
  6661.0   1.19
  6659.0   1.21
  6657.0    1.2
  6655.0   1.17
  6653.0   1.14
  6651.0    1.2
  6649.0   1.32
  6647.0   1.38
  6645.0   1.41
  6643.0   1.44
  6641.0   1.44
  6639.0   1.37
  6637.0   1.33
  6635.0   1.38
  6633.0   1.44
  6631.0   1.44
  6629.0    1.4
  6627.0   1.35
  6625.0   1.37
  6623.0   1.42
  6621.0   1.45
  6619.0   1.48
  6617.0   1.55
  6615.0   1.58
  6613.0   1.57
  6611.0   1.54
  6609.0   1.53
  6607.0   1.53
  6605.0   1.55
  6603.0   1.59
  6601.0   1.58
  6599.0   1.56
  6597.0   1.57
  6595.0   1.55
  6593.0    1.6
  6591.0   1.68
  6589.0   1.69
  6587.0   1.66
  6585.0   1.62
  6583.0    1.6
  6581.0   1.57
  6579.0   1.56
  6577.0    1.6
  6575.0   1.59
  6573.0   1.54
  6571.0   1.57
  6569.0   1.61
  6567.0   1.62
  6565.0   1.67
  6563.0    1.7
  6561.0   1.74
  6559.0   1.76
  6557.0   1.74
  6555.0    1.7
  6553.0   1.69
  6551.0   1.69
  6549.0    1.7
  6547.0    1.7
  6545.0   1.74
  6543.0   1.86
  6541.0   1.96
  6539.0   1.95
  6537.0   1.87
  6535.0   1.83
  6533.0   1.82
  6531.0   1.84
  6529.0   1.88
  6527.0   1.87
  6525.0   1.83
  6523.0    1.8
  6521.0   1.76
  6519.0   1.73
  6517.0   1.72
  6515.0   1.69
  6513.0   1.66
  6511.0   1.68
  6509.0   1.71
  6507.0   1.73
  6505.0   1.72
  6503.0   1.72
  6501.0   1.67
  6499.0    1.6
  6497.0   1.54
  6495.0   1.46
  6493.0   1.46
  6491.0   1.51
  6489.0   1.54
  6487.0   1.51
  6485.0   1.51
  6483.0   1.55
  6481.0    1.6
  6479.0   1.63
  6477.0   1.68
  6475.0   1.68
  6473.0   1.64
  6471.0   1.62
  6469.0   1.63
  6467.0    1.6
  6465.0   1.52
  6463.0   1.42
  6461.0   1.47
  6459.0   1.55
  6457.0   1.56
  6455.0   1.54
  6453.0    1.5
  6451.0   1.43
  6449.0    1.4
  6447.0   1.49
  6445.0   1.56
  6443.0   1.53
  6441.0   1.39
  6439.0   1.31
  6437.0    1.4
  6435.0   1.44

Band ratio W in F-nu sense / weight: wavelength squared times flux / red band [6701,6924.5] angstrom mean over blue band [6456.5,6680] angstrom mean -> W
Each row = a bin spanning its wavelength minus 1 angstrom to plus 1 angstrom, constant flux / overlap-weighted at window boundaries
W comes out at 0.8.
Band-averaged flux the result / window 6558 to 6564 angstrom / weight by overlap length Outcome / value 1.73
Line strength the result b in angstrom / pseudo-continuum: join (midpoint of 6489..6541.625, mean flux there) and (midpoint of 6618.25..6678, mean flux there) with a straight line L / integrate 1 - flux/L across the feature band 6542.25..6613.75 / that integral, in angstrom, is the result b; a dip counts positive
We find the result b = -4.4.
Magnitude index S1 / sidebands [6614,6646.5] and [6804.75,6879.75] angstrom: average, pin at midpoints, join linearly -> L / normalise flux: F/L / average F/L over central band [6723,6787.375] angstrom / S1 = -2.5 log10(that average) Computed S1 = 0.16 mag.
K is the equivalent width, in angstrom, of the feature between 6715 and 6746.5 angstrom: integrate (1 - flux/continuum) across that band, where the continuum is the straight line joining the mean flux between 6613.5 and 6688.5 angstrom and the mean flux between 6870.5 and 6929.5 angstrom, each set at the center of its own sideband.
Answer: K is 6.64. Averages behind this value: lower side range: 1.31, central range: 1.03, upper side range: 1.3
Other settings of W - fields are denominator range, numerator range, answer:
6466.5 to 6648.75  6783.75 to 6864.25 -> 0.73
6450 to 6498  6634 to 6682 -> 0.87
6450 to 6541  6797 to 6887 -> 0.75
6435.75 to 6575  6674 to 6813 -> 0.71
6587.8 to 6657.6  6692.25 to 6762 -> 0.76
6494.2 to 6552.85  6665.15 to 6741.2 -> 0.68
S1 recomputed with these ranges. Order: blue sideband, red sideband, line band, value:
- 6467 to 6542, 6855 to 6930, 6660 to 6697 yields 0.26 mag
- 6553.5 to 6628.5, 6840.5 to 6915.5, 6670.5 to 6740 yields 0.28 mag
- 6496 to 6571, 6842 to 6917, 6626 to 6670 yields 0.19 mag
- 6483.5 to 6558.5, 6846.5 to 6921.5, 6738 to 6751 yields 0.28 mag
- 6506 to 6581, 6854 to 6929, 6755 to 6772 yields 0.29 mag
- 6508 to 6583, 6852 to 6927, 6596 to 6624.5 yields 0.07 mag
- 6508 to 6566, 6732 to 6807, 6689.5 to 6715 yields 0.11 mag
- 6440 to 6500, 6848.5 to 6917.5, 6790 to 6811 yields 0.22 mag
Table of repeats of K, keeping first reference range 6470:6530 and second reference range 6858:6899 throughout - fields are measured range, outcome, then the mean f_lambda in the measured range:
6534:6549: -2.14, 1.83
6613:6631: 0.61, 1.46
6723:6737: 3.58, 1.02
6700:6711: 1.48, 1.22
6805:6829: 3.44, 1.09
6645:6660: 2.31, 1.24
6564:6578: -0.27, 1.6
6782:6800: 4.04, 1.01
